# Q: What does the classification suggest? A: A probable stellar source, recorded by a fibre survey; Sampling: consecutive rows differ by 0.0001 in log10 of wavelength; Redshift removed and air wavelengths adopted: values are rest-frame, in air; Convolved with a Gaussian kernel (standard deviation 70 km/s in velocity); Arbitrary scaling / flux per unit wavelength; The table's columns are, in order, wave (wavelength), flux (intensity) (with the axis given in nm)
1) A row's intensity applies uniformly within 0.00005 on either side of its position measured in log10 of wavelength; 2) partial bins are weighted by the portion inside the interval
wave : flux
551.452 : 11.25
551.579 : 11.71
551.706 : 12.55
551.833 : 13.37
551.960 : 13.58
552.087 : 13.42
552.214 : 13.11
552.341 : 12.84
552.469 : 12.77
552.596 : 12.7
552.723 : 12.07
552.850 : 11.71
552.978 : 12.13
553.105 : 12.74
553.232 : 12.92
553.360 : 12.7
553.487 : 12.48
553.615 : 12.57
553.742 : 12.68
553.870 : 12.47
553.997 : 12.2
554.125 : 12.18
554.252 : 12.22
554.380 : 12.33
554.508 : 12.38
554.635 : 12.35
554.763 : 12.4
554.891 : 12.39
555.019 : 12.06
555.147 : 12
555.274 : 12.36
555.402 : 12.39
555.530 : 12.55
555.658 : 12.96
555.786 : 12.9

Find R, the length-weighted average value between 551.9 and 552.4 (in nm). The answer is 13.2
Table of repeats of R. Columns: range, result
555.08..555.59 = 12.3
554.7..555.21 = 12.2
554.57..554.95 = 12.4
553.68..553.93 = 12.6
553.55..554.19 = 12.4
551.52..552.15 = 12.9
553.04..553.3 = 12.8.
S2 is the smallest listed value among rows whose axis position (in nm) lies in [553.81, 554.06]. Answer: 12.2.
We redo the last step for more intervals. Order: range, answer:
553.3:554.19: 12.18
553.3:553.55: 12.48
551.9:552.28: 13.11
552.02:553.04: 11.71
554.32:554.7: 12.33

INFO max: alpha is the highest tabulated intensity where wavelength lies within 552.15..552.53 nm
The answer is 13.11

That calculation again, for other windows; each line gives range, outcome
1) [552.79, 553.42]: 12.92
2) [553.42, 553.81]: 12.68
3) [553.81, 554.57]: 12.47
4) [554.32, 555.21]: 12.4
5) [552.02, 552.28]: 13.42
